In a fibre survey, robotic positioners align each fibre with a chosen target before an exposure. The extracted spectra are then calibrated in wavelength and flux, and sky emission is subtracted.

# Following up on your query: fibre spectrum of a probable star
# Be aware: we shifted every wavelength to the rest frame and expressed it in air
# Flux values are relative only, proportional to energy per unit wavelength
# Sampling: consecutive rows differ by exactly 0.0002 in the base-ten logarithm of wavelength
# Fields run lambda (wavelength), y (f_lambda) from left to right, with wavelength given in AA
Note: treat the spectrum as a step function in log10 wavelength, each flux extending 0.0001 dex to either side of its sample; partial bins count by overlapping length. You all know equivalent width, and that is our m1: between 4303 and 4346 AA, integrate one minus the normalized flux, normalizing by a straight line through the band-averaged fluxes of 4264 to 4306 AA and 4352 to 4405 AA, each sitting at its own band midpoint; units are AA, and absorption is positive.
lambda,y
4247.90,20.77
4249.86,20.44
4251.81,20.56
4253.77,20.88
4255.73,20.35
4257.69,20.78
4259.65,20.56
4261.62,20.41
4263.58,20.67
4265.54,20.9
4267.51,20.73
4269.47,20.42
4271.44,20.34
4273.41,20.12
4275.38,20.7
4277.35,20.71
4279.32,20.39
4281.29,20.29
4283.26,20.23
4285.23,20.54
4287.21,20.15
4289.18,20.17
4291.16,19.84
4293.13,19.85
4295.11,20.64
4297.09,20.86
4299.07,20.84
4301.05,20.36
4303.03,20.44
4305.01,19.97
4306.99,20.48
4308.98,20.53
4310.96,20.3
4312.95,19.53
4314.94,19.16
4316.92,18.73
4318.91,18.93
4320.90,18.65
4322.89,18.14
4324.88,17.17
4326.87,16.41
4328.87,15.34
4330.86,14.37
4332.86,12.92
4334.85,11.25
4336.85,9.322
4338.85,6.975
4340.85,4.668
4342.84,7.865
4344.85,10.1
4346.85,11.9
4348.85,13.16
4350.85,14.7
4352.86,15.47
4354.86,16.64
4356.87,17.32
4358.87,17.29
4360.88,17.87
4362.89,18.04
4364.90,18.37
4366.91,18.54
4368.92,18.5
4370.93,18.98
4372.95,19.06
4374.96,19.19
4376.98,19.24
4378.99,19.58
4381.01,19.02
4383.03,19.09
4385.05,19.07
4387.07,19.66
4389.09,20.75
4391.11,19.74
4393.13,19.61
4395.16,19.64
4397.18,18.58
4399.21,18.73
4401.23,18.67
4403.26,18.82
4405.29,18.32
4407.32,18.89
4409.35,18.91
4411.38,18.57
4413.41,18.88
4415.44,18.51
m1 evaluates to 9.5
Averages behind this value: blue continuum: 20.4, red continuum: 18.7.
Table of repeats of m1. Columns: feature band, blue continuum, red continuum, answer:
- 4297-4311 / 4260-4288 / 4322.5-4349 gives -3.6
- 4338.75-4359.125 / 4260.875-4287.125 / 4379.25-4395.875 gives 7.6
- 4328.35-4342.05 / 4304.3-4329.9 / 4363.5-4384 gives 6.1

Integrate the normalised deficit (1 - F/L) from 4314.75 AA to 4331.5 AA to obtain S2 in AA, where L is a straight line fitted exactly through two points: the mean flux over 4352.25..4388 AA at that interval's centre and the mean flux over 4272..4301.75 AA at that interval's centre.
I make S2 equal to 1.8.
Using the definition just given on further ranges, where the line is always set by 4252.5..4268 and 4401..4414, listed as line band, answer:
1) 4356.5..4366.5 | 0.76 AA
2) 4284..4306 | -0.15 AA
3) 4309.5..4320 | 0.29 AA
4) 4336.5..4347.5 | 6.33 AA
